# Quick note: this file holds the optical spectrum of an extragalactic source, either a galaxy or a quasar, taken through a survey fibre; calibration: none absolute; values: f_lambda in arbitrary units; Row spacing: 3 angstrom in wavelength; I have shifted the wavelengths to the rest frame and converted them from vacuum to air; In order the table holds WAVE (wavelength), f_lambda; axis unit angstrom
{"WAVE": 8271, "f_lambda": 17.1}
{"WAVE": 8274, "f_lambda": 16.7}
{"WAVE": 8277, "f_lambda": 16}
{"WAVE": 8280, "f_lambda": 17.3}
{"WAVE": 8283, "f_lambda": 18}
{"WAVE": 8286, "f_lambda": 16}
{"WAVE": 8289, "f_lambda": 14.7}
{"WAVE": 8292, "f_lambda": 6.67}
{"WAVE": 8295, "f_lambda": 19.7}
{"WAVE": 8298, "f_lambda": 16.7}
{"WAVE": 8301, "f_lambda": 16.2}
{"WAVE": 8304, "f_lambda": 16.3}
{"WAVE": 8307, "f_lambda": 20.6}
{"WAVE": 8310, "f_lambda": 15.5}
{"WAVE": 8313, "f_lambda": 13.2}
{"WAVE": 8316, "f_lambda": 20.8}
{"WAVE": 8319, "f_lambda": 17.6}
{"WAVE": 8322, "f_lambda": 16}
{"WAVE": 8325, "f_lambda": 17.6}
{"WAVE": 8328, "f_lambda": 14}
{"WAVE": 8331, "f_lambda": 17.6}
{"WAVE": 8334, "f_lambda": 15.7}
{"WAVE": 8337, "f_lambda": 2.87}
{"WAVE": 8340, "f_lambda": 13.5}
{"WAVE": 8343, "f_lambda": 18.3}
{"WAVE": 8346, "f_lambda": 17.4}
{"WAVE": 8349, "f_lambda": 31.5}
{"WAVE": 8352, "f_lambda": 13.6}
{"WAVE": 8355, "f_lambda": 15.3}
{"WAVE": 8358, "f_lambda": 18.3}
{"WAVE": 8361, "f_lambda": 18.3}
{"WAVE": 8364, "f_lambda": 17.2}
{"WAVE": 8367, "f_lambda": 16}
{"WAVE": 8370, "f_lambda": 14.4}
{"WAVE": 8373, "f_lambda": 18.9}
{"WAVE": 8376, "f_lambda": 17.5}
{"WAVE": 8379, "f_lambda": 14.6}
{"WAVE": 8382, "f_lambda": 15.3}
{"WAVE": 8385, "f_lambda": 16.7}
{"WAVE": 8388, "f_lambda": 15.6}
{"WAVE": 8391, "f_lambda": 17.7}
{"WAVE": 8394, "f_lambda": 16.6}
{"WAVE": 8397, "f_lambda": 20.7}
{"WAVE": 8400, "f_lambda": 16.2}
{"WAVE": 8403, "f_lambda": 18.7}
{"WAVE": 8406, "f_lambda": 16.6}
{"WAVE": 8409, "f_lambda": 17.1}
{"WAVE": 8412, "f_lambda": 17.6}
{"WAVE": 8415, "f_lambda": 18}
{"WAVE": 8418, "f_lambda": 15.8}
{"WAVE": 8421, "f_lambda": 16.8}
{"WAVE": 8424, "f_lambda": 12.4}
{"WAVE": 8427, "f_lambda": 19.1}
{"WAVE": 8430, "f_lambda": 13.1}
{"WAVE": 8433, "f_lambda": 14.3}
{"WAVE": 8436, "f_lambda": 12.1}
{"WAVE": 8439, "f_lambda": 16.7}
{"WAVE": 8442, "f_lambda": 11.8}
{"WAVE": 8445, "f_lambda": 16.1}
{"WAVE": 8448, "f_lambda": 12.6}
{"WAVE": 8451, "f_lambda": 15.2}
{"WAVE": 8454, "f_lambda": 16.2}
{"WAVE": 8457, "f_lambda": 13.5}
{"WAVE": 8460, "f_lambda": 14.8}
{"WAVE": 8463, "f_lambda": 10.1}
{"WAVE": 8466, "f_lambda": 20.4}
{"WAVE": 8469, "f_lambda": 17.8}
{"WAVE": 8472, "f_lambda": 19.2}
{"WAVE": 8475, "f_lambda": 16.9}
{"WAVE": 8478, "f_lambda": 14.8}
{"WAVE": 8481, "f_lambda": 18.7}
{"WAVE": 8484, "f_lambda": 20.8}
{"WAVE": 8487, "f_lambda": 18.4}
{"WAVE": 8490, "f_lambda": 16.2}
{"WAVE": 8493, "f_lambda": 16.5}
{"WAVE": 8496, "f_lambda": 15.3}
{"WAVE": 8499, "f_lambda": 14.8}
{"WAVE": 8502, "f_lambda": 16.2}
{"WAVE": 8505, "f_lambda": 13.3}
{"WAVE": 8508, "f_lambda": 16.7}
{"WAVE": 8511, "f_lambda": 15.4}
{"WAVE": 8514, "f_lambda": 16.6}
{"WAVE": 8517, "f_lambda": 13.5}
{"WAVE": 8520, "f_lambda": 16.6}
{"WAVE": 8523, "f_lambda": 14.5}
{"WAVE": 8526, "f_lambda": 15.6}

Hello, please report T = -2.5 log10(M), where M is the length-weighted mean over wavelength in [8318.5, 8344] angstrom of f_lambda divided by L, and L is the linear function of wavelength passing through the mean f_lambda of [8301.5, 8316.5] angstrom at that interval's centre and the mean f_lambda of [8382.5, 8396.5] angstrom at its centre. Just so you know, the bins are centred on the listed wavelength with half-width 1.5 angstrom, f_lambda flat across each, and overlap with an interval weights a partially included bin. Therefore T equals 0.16 mag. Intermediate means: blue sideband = 17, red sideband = 16.8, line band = 14.6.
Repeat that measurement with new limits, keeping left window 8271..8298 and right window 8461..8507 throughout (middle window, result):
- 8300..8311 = -0.09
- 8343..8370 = -0.14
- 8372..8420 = -0.05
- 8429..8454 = 0.16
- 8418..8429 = 0.03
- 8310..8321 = -0.07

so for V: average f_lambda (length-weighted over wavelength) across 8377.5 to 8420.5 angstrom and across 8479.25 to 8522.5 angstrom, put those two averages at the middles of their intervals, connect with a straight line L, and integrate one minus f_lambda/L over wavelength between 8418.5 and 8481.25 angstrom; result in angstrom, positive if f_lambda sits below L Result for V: 5.0 angstrom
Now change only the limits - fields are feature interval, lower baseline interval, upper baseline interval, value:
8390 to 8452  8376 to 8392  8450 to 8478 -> 0.26 angstrom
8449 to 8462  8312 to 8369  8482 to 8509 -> 1.47 angstrom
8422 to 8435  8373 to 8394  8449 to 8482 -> 1.22 angstrom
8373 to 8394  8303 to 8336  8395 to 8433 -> 0.31 angstrom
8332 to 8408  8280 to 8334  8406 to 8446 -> -4.01 angstrom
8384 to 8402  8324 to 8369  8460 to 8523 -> -0.99 angstrom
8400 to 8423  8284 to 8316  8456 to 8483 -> -1.22 angstrom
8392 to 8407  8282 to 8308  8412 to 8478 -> -2.13 angstrom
